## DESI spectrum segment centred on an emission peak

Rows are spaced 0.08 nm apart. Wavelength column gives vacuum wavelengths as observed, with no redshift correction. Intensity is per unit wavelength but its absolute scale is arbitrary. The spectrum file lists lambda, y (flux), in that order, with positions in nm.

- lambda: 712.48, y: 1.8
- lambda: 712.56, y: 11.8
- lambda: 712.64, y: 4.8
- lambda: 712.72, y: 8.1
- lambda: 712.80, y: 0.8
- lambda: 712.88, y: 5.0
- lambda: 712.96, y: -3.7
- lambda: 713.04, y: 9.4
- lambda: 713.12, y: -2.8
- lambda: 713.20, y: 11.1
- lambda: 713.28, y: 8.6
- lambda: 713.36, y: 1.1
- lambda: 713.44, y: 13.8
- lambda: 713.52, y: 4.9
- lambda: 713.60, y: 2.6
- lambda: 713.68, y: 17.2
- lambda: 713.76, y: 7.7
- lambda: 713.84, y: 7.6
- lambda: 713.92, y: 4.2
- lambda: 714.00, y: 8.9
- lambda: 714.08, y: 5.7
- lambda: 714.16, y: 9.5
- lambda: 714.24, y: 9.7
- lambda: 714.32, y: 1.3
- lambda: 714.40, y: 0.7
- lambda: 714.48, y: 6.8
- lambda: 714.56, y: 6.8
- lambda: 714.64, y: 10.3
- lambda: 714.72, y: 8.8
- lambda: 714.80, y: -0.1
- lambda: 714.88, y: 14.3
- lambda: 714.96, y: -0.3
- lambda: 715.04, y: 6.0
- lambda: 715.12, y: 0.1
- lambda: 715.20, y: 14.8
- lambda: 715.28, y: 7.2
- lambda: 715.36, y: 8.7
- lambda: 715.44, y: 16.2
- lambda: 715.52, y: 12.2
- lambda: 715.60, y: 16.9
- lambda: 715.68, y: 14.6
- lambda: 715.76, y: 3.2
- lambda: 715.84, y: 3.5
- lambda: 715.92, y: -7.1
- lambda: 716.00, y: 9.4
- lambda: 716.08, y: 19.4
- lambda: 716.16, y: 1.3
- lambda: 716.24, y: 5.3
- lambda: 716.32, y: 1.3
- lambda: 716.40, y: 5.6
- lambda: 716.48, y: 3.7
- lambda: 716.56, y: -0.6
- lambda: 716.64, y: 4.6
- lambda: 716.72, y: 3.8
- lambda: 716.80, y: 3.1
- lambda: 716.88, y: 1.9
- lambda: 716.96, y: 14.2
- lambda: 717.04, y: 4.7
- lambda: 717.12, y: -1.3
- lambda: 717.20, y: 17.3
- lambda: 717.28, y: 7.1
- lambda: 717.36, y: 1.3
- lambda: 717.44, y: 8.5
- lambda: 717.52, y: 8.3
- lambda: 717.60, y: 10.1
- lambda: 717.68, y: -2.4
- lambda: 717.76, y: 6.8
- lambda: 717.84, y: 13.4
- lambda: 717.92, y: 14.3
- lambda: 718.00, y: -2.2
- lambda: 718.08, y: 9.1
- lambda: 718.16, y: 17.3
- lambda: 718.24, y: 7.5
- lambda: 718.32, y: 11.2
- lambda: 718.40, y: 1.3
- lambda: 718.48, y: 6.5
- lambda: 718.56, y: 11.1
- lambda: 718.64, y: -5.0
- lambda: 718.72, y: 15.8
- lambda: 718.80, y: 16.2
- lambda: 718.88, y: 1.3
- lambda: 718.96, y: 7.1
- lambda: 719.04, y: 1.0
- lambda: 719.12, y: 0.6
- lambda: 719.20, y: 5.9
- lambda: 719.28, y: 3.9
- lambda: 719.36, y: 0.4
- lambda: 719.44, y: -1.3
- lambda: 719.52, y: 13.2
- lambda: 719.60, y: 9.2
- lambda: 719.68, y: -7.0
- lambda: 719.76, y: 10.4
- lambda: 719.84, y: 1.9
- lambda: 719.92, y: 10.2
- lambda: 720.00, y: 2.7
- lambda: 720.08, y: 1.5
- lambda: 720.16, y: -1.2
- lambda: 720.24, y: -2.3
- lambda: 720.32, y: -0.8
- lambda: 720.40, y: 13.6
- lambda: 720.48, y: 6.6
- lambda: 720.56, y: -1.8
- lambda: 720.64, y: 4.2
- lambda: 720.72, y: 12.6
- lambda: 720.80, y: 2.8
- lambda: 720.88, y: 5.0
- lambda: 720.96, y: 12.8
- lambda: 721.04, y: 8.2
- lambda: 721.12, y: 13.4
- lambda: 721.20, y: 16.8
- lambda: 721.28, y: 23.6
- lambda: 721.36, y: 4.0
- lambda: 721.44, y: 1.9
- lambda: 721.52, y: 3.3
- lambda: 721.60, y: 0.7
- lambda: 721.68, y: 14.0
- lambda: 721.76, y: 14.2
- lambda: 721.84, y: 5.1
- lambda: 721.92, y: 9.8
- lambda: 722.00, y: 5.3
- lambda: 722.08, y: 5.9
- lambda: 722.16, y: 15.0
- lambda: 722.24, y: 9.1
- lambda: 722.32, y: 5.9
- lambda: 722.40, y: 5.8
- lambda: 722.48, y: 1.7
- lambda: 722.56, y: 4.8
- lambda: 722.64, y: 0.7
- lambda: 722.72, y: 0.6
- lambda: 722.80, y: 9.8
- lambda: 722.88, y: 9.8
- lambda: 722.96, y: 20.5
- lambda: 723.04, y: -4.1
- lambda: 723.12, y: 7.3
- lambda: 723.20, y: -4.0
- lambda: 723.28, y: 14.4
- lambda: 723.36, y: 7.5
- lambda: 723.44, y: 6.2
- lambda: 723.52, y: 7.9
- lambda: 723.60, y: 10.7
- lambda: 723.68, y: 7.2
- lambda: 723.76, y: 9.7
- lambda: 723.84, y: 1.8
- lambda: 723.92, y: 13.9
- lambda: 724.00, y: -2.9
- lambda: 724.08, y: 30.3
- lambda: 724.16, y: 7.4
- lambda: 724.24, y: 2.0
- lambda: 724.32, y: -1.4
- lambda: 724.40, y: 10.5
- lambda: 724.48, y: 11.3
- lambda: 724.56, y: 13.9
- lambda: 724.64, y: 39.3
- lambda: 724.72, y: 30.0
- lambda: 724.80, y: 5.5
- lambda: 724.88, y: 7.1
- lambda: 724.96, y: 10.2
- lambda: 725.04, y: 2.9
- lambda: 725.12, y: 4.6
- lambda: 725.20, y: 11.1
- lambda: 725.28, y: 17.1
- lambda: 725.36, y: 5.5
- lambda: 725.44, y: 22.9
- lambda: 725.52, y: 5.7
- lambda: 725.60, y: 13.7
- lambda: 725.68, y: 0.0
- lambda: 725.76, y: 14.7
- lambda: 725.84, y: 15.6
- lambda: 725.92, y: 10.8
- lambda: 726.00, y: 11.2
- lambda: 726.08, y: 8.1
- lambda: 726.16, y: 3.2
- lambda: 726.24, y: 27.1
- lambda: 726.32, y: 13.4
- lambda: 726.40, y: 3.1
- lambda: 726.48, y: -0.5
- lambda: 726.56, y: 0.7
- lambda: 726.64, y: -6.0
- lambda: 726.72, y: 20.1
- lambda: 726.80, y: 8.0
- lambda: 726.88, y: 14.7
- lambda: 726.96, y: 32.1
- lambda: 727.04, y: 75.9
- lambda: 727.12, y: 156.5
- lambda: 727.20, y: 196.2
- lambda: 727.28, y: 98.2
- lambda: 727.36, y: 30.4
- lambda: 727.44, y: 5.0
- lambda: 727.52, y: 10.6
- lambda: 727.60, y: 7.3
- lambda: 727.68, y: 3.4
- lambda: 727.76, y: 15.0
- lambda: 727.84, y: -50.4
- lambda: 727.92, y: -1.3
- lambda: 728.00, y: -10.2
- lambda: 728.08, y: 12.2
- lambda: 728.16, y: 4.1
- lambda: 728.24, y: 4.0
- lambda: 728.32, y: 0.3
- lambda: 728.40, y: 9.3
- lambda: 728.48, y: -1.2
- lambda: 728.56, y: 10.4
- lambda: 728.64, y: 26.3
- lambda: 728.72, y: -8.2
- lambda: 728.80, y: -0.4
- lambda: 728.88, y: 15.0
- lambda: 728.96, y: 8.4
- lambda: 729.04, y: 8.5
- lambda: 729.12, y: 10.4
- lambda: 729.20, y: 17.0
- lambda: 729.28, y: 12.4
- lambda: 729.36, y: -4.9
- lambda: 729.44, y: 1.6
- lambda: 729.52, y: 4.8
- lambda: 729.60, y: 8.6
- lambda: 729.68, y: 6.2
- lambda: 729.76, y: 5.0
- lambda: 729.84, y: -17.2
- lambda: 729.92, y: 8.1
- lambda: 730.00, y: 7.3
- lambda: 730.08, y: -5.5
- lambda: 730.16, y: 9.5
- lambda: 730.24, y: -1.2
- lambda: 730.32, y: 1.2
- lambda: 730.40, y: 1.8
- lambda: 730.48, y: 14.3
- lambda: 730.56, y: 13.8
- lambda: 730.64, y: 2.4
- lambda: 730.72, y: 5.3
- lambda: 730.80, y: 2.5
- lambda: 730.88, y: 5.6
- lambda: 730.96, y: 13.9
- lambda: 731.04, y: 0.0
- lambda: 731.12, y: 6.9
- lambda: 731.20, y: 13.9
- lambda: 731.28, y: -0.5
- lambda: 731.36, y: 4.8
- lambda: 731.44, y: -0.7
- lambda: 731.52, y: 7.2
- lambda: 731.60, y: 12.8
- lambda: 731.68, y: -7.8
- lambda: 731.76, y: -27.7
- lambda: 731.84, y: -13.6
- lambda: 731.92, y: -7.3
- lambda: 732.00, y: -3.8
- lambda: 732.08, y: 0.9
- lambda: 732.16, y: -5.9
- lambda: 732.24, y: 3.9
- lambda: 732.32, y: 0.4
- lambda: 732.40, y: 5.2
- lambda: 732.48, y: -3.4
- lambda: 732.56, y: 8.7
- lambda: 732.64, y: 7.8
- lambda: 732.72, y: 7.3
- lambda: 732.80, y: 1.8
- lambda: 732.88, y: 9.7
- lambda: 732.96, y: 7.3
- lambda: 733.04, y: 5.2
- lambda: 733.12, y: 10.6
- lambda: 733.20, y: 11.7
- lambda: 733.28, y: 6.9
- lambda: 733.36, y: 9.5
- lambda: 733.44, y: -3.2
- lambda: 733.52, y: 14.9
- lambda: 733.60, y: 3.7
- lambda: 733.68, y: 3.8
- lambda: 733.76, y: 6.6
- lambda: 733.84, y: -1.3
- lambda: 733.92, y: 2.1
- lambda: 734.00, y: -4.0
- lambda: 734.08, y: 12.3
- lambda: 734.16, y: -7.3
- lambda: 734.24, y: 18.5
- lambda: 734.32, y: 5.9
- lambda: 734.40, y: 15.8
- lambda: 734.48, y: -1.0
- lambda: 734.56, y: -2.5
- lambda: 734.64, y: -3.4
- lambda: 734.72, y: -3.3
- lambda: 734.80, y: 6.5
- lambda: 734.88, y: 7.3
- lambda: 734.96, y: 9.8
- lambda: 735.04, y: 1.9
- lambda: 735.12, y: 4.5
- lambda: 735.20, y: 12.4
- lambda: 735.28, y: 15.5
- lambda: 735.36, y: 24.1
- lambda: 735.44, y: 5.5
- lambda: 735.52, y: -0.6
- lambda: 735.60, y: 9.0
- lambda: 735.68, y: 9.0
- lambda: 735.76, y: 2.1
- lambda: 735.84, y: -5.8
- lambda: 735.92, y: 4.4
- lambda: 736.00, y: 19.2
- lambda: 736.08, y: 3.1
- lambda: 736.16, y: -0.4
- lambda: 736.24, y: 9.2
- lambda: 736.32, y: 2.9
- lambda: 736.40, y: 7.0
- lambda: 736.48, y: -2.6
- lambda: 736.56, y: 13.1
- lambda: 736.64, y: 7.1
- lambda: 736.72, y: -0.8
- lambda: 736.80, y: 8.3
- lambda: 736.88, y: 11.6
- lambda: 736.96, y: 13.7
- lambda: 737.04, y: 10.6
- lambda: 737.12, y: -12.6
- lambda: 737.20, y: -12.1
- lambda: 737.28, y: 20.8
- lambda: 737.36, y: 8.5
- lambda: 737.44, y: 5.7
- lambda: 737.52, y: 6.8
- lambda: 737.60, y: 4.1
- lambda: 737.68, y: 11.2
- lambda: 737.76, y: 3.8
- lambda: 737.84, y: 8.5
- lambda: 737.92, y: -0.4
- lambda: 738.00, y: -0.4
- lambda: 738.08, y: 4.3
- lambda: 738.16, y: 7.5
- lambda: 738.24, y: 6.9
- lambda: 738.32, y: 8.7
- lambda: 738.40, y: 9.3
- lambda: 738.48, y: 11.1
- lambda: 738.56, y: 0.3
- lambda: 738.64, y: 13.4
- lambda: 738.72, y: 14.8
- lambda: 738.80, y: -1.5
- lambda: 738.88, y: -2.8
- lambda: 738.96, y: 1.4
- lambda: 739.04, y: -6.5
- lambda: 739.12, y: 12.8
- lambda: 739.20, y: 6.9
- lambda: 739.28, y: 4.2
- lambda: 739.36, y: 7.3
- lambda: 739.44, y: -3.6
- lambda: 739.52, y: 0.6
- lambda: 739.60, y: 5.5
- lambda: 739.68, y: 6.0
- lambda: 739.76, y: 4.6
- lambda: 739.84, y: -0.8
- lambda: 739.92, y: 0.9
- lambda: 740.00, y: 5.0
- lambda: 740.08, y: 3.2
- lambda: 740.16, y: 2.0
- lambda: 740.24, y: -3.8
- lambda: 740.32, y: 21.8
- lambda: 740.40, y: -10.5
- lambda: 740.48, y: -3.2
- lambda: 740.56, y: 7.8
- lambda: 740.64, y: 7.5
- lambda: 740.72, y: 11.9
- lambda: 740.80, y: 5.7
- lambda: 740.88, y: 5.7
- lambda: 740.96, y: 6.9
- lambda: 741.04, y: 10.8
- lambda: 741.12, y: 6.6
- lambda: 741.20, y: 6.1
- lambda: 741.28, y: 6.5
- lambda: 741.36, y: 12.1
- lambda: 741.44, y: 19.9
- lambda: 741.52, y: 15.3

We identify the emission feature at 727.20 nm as H-alpha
